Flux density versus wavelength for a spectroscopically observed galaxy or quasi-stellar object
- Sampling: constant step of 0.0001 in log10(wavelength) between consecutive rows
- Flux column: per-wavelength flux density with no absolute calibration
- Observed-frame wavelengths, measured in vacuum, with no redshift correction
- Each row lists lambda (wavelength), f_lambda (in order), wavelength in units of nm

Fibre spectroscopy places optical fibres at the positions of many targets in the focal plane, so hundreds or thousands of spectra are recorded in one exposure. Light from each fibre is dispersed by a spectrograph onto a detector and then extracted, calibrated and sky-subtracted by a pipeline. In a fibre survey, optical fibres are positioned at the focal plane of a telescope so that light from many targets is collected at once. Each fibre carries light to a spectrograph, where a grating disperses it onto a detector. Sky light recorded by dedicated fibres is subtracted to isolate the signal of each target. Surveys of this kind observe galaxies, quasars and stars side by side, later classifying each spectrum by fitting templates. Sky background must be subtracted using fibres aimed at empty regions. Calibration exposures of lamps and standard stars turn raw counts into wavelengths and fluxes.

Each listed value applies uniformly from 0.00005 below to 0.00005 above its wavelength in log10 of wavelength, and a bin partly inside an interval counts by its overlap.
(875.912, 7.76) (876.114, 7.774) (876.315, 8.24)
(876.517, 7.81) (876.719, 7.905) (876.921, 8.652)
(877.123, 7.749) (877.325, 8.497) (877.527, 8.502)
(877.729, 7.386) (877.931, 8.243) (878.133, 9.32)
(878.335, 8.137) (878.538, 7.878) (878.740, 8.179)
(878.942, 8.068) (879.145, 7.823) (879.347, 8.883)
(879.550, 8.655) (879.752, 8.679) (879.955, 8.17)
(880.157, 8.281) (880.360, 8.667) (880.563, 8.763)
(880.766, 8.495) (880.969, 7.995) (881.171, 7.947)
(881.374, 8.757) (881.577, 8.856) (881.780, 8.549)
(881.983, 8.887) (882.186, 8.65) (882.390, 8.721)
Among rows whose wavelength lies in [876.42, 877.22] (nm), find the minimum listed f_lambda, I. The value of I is 7.749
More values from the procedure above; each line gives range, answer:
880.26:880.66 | 8.667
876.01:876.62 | 7.774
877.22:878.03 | 7.386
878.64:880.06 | 7.823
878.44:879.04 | 7.878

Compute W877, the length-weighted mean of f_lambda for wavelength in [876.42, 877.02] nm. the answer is 8.12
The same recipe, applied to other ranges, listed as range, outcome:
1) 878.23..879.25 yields 8.03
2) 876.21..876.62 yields 8.03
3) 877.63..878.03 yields 7.82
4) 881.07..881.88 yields 8.53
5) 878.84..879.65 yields 8.35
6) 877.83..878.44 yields 8.56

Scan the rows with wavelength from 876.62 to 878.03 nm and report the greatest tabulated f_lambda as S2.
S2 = 8.652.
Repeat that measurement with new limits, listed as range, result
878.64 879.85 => 8.883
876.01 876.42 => 8.24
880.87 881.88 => 8.856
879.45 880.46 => 8.679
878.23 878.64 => 8.137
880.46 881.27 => 8.763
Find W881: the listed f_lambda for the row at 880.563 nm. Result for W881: 8.763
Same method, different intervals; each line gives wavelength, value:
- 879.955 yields 8.17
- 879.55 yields 8.655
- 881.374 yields 8.757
